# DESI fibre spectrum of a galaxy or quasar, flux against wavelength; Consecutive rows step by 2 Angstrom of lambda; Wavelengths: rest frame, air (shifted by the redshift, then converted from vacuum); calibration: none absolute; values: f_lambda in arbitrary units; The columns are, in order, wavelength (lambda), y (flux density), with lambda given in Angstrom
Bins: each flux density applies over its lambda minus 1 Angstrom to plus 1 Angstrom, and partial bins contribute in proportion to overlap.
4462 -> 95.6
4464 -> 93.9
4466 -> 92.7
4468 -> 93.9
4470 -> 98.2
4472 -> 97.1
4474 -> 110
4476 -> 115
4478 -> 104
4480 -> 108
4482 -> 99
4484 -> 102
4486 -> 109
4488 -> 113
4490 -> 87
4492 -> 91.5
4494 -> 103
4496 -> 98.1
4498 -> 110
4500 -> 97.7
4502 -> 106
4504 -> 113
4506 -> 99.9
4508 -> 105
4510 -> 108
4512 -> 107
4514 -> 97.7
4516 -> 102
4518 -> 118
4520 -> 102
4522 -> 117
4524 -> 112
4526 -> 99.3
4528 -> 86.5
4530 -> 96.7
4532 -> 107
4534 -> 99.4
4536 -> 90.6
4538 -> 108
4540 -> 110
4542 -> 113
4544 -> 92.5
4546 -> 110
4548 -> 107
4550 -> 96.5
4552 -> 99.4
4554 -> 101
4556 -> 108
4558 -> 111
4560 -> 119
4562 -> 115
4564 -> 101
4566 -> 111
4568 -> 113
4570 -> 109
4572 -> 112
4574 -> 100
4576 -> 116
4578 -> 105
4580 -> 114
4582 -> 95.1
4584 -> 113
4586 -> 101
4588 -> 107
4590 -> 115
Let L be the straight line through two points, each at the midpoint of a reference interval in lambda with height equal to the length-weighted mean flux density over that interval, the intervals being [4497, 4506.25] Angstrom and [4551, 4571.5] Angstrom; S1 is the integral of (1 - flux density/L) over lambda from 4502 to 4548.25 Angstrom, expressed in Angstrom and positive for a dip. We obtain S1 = 1.1 Angstrom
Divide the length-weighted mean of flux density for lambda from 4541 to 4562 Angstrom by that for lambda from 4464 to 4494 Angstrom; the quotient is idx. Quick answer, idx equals 1.0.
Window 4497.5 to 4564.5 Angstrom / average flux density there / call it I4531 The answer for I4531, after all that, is 105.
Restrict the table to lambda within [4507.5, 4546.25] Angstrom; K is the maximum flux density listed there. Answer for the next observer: 118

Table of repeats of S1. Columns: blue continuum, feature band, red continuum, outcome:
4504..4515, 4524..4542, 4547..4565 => 0.7 Angstrom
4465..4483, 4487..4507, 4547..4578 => 0.3 Angstrom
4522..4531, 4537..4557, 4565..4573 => 0.2 Angstrom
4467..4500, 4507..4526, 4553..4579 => -0.4 Angstrom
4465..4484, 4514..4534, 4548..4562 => 0.2 Angstrom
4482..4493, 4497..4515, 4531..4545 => -0.6 Angstrom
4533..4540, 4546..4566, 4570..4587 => -0.6 Angstrom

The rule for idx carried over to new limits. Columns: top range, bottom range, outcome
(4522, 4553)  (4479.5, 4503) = 1.00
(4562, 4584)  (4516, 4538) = 1.05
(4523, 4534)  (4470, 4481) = 0.95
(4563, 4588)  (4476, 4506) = 1.04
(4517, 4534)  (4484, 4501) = 1.03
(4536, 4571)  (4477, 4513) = 1.03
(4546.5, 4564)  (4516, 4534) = 1.02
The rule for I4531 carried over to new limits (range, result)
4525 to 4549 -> 102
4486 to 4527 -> 104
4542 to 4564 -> 106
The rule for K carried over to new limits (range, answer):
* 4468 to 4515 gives 115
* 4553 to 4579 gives 119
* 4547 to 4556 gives 108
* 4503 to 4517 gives 113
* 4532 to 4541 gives 110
